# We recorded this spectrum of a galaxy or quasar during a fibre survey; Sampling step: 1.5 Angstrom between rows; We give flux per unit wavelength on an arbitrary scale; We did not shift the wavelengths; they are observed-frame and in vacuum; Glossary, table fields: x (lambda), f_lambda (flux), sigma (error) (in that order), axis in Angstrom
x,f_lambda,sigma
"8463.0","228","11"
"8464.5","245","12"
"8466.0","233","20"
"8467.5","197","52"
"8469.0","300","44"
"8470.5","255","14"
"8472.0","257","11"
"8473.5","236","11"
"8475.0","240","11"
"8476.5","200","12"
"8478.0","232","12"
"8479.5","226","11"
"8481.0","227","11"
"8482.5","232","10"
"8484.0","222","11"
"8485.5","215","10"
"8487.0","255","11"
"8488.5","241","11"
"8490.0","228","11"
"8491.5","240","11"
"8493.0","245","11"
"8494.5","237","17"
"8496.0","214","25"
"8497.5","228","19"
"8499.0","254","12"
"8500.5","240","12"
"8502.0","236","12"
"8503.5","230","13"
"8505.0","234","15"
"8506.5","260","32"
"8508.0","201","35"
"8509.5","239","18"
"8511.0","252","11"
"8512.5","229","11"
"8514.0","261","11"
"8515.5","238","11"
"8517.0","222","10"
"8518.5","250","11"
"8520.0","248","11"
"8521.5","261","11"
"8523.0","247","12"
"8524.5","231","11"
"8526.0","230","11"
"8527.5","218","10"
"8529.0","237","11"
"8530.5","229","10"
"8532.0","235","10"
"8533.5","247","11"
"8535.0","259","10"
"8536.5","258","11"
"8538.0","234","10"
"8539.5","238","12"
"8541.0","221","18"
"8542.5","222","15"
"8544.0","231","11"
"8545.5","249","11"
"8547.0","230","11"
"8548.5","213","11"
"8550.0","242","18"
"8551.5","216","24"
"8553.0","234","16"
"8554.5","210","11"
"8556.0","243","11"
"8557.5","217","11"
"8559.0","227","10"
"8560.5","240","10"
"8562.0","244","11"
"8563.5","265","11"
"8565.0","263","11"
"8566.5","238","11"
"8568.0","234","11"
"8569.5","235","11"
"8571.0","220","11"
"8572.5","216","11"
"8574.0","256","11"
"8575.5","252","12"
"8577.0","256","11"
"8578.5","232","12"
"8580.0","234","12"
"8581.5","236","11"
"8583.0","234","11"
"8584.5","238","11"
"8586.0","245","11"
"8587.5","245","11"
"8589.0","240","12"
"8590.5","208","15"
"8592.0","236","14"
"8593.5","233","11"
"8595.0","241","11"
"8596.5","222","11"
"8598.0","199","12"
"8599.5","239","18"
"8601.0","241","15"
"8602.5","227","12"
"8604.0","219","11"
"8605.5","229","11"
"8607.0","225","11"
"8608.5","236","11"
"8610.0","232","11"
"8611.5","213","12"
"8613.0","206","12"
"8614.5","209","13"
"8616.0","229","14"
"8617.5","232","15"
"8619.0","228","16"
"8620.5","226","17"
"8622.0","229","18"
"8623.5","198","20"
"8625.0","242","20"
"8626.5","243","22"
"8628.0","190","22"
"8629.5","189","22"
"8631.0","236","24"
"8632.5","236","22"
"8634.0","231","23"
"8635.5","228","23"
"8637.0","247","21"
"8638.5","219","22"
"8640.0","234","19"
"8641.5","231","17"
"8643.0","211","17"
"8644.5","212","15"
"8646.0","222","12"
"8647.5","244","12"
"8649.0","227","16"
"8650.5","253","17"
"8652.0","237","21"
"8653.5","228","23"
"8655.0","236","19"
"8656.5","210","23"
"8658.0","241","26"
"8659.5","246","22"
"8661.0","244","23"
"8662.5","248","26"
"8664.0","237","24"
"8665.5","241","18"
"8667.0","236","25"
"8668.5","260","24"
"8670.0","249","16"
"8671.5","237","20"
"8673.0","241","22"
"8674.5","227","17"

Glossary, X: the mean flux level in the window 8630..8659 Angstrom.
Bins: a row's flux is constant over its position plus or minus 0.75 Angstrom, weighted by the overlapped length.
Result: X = 230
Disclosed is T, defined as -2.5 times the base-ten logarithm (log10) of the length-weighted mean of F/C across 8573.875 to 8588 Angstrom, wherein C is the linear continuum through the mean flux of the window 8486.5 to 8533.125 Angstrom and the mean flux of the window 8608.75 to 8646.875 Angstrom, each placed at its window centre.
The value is -0.06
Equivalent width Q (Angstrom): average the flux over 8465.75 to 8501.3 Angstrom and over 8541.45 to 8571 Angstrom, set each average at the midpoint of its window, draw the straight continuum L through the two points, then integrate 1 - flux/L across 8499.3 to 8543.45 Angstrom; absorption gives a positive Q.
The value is -0.7 Angstrom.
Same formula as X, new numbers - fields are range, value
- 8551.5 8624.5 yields 231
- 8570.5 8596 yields 237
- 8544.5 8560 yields 228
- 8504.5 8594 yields 237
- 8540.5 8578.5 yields 235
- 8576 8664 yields 229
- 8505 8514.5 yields 239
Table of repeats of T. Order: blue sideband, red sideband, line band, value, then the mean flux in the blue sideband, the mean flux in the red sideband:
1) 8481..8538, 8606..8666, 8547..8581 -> -0.01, 238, 228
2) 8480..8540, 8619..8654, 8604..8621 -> 0.02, 238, 227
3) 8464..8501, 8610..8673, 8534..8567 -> -0.01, 236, 230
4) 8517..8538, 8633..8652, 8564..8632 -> 0.02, 241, 230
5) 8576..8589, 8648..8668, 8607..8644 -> 0.07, 240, 238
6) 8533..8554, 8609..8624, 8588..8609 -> -0.02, 235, 221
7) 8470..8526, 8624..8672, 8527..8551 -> 0.00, 237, 232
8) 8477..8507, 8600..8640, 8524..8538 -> -0.03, 234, 225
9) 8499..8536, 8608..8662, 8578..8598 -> 0.00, 239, 227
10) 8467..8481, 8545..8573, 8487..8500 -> 0.00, 238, 233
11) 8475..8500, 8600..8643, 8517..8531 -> -0.04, 231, 225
